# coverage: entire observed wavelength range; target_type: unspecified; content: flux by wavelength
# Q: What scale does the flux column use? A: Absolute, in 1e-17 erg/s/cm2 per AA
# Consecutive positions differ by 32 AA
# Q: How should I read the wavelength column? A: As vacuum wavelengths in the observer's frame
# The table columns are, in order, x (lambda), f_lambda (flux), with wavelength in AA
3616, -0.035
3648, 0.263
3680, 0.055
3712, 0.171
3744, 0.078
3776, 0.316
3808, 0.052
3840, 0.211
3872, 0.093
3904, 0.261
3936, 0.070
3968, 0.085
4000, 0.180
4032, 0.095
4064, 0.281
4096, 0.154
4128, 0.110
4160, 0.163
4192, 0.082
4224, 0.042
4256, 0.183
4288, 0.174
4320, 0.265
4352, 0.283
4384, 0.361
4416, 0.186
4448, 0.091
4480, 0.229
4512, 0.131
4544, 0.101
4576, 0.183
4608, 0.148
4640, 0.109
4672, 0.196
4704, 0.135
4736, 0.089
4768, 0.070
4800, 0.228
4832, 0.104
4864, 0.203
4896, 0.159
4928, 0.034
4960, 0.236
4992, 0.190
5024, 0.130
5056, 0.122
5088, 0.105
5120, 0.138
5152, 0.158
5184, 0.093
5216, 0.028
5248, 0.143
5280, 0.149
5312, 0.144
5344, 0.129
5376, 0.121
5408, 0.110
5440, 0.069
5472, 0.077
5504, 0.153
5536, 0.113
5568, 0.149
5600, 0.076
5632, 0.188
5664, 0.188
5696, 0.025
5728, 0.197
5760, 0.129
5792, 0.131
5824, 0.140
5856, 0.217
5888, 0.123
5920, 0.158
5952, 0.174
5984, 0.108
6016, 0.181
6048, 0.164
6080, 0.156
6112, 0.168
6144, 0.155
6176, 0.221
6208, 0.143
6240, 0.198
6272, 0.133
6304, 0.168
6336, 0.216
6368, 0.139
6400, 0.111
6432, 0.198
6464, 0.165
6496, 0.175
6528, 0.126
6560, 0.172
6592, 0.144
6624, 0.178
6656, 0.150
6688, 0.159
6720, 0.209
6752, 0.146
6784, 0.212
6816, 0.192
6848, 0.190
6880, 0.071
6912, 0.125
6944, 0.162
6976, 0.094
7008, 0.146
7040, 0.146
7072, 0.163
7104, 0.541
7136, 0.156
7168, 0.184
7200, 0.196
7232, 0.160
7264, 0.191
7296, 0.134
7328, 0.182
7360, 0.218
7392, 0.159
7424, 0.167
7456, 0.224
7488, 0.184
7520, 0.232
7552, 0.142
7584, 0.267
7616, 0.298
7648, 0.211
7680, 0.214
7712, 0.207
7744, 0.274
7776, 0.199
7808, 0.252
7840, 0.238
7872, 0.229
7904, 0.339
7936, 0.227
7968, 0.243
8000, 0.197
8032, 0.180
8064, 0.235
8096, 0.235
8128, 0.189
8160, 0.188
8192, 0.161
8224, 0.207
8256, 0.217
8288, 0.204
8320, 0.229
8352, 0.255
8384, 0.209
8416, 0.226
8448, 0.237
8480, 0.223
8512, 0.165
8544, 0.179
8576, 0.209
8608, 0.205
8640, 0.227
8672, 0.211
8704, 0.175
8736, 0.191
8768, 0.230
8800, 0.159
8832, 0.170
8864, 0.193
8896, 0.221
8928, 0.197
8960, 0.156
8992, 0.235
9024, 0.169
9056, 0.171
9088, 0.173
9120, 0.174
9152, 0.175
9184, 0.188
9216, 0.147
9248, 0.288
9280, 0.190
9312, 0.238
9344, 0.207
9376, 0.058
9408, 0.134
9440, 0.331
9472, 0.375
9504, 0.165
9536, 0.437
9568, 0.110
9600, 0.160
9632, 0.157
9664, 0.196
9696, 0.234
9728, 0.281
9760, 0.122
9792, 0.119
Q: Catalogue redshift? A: 0.90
